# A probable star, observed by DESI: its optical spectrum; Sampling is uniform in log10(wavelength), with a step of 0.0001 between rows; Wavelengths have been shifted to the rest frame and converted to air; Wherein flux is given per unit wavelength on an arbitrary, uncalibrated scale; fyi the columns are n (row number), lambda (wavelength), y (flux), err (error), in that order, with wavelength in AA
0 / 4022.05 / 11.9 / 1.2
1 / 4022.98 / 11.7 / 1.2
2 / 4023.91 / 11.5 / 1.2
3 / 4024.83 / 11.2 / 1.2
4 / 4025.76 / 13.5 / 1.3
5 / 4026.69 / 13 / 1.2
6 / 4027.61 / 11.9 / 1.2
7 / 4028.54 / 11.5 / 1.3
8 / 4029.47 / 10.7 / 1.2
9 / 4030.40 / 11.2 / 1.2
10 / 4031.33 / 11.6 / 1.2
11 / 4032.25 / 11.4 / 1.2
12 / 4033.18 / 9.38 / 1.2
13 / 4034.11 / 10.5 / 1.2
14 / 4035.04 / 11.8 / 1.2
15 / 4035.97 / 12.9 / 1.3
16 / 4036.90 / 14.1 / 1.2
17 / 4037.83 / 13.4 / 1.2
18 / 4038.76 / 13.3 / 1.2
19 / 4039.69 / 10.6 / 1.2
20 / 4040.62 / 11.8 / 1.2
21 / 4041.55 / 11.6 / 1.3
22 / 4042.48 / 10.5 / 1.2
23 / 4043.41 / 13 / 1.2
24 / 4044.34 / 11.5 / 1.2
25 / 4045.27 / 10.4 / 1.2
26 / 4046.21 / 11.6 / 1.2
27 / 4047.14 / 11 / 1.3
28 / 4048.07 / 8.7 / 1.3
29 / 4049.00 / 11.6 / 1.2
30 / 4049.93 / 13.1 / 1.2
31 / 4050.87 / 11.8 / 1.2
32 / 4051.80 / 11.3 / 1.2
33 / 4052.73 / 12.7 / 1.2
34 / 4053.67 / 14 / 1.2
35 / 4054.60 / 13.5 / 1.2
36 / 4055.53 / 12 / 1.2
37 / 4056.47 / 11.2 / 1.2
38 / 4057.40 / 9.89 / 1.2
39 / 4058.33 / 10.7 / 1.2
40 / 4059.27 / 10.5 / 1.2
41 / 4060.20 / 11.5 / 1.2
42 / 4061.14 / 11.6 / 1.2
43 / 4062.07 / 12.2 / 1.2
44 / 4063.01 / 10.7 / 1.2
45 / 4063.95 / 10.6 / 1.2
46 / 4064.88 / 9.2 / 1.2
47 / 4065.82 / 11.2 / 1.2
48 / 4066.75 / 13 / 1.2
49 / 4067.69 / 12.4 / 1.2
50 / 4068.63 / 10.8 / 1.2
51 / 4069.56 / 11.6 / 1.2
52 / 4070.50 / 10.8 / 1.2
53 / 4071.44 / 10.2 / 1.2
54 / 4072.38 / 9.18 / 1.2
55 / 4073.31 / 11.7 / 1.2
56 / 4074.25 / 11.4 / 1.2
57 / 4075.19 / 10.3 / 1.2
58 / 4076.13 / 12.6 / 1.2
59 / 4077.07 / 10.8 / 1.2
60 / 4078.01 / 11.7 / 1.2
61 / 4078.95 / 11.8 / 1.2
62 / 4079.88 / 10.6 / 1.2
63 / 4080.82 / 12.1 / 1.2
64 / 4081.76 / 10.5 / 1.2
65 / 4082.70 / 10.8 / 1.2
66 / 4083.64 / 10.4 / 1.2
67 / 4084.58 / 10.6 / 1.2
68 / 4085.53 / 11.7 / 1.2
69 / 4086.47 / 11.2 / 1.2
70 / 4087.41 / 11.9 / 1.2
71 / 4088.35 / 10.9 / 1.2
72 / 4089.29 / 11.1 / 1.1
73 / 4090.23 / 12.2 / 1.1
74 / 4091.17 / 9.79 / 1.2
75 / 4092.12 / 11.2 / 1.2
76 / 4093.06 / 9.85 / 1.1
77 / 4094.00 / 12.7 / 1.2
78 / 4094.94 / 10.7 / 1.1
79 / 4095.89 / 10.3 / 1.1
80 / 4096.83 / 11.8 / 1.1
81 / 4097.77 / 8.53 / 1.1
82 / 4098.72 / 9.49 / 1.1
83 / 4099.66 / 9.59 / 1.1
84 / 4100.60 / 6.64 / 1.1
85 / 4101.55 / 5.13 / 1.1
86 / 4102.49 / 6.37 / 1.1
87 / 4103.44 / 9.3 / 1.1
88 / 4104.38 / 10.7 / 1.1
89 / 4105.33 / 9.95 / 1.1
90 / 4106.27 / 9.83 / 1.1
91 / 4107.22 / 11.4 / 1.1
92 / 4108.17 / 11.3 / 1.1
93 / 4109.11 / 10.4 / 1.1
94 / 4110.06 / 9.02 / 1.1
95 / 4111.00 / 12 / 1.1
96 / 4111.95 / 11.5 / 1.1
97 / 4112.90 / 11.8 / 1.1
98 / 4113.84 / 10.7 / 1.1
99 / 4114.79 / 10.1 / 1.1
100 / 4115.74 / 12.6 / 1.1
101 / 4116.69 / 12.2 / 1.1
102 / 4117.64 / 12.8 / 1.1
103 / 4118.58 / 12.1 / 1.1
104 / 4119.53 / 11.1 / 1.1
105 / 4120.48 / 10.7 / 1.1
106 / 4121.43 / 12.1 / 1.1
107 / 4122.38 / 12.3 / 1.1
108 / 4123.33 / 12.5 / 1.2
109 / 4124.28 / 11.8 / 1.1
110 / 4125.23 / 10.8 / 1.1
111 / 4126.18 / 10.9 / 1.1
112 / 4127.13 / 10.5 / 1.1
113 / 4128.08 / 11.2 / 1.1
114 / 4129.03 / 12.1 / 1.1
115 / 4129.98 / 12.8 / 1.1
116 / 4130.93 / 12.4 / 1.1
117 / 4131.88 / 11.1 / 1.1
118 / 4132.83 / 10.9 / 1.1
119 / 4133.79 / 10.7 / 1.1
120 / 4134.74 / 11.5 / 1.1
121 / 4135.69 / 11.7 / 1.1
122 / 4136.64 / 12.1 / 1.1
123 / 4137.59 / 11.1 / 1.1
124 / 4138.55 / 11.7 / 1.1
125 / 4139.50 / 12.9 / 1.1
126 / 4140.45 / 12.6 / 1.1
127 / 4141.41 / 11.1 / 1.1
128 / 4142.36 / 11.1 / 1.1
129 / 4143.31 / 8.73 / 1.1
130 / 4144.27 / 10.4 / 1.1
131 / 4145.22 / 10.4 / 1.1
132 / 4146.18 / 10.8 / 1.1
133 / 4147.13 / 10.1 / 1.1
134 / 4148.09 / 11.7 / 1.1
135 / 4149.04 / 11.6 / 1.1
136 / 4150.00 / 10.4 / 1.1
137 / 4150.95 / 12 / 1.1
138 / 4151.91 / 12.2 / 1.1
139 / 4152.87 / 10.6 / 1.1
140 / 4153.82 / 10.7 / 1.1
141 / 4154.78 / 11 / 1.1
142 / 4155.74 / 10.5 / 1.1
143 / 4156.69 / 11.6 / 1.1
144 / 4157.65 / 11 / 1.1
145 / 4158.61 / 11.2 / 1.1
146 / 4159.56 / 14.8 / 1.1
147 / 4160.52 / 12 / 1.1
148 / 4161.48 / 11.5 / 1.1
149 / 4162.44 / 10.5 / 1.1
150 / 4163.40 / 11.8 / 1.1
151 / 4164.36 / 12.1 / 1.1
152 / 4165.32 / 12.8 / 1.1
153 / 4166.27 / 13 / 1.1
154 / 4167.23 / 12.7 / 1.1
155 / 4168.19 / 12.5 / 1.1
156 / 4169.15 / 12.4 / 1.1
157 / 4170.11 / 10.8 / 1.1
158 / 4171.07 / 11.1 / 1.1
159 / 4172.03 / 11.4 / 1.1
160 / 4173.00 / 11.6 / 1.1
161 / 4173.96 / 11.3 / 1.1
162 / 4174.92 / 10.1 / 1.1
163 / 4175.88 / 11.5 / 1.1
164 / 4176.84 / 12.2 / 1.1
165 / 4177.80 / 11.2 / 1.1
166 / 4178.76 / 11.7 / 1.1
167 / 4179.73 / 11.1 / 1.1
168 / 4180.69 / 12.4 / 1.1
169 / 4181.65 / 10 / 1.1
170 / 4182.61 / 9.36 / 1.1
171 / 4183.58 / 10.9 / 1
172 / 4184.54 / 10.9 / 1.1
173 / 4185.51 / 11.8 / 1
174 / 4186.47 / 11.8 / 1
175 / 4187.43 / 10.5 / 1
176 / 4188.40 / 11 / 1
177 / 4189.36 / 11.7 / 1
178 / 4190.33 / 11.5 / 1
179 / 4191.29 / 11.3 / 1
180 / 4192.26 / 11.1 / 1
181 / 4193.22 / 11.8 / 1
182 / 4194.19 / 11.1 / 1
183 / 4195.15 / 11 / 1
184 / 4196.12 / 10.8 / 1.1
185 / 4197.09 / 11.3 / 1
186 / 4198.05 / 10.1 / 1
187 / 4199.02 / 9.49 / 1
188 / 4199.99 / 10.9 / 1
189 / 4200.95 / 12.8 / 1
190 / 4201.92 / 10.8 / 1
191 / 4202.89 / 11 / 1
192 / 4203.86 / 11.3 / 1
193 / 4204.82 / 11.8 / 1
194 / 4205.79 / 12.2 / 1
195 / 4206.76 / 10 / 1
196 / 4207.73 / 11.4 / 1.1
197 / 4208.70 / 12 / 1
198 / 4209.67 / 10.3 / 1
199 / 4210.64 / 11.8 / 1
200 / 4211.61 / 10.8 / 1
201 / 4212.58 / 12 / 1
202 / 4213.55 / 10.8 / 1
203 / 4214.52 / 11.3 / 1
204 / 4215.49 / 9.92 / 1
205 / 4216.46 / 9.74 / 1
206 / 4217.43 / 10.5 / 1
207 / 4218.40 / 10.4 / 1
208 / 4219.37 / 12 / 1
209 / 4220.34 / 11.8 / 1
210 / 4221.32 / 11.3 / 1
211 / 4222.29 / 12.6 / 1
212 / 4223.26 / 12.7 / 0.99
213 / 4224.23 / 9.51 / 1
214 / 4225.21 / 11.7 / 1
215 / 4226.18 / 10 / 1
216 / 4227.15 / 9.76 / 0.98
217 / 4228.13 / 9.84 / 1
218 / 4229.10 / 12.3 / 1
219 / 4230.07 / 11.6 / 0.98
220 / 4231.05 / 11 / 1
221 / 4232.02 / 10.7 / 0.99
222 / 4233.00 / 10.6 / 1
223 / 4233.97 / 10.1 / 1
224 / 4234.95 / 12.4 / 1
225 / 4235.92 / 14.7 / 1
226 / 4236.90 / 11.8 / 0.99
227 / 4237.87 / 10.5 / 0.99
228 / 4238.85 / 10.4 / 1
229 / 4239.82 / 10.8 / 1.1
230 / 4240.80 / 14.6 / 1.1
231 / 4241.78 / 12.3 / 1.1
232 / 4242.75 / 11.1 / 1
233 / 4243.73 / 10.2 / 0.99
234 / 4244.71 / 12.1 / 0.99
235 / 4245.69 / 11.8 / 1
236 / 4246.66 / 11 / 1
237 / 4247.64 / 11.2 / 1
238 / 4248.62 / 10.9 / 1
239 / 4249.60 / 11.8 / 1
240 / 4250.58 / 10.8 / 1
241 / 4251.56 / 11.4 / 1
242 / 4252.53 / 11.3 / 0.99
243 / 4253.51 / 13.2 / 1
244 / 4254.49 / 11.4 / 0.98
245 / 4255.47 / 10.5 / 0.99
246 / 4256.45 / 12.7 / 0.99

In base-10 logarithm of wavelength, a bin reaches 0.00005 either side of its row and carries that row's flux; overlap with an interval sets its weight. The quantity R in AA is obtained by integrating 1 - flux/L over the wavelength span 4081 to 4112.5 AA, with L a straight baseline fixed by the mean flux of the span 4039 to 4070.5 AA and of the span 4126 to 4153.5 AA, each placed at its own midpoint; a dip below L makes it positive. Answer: 3.0 AA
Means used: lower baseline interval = 11.5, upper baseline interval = 11.3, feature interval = 10.3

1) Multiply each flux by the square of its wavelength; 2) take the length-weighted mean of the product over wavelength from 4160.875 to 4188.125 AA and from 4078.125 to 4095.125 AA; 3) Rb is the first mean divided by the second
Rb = 1.07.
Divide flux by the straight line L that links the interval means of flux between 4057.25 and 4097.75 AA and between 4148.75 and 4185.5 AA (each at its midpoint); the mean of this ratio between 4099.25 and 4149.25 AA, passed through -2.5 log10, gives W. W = 0.04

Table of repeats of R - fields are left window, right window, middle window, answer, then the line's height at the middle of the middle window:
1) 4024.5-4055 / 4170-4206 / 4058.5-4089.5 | 1.4 AA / 11.7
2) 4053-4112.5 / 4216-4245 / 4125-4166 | -1.5 AA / 11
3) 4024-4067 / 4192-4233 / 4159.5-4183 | -0.9 AA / 11.2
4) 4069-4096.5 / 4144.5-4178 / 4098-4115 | 2.3 AA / 11.2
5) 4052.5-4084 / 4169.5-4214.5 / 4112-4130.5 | -0.7 AA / 11.2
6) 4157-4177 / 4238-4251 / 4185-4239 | 2.0 AA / 11.6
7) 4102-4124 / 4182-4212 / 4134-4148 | -0.2 AA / 11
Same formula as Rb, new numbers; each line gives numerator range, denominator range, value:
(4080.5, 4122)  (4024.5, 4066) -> 0.94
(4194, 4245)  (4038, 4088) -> 1.06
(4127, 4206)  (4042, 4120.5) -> 1.08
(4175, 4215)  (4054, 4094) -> 1.06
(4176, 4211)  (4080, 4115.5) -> 1.13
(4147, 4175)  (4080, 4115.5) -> 1.15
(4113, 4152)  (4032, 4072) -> 1.03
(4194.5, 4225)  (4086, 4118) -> 1.12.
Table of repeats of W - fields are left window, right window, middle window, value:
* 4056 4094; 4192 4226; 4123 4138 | -0.038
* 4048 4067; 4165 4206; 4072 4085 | 0.042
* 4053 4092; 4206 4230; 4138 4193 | -0.026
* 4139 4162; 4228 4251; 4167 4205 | 0.012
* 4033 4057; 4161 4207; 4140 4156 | 0.052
